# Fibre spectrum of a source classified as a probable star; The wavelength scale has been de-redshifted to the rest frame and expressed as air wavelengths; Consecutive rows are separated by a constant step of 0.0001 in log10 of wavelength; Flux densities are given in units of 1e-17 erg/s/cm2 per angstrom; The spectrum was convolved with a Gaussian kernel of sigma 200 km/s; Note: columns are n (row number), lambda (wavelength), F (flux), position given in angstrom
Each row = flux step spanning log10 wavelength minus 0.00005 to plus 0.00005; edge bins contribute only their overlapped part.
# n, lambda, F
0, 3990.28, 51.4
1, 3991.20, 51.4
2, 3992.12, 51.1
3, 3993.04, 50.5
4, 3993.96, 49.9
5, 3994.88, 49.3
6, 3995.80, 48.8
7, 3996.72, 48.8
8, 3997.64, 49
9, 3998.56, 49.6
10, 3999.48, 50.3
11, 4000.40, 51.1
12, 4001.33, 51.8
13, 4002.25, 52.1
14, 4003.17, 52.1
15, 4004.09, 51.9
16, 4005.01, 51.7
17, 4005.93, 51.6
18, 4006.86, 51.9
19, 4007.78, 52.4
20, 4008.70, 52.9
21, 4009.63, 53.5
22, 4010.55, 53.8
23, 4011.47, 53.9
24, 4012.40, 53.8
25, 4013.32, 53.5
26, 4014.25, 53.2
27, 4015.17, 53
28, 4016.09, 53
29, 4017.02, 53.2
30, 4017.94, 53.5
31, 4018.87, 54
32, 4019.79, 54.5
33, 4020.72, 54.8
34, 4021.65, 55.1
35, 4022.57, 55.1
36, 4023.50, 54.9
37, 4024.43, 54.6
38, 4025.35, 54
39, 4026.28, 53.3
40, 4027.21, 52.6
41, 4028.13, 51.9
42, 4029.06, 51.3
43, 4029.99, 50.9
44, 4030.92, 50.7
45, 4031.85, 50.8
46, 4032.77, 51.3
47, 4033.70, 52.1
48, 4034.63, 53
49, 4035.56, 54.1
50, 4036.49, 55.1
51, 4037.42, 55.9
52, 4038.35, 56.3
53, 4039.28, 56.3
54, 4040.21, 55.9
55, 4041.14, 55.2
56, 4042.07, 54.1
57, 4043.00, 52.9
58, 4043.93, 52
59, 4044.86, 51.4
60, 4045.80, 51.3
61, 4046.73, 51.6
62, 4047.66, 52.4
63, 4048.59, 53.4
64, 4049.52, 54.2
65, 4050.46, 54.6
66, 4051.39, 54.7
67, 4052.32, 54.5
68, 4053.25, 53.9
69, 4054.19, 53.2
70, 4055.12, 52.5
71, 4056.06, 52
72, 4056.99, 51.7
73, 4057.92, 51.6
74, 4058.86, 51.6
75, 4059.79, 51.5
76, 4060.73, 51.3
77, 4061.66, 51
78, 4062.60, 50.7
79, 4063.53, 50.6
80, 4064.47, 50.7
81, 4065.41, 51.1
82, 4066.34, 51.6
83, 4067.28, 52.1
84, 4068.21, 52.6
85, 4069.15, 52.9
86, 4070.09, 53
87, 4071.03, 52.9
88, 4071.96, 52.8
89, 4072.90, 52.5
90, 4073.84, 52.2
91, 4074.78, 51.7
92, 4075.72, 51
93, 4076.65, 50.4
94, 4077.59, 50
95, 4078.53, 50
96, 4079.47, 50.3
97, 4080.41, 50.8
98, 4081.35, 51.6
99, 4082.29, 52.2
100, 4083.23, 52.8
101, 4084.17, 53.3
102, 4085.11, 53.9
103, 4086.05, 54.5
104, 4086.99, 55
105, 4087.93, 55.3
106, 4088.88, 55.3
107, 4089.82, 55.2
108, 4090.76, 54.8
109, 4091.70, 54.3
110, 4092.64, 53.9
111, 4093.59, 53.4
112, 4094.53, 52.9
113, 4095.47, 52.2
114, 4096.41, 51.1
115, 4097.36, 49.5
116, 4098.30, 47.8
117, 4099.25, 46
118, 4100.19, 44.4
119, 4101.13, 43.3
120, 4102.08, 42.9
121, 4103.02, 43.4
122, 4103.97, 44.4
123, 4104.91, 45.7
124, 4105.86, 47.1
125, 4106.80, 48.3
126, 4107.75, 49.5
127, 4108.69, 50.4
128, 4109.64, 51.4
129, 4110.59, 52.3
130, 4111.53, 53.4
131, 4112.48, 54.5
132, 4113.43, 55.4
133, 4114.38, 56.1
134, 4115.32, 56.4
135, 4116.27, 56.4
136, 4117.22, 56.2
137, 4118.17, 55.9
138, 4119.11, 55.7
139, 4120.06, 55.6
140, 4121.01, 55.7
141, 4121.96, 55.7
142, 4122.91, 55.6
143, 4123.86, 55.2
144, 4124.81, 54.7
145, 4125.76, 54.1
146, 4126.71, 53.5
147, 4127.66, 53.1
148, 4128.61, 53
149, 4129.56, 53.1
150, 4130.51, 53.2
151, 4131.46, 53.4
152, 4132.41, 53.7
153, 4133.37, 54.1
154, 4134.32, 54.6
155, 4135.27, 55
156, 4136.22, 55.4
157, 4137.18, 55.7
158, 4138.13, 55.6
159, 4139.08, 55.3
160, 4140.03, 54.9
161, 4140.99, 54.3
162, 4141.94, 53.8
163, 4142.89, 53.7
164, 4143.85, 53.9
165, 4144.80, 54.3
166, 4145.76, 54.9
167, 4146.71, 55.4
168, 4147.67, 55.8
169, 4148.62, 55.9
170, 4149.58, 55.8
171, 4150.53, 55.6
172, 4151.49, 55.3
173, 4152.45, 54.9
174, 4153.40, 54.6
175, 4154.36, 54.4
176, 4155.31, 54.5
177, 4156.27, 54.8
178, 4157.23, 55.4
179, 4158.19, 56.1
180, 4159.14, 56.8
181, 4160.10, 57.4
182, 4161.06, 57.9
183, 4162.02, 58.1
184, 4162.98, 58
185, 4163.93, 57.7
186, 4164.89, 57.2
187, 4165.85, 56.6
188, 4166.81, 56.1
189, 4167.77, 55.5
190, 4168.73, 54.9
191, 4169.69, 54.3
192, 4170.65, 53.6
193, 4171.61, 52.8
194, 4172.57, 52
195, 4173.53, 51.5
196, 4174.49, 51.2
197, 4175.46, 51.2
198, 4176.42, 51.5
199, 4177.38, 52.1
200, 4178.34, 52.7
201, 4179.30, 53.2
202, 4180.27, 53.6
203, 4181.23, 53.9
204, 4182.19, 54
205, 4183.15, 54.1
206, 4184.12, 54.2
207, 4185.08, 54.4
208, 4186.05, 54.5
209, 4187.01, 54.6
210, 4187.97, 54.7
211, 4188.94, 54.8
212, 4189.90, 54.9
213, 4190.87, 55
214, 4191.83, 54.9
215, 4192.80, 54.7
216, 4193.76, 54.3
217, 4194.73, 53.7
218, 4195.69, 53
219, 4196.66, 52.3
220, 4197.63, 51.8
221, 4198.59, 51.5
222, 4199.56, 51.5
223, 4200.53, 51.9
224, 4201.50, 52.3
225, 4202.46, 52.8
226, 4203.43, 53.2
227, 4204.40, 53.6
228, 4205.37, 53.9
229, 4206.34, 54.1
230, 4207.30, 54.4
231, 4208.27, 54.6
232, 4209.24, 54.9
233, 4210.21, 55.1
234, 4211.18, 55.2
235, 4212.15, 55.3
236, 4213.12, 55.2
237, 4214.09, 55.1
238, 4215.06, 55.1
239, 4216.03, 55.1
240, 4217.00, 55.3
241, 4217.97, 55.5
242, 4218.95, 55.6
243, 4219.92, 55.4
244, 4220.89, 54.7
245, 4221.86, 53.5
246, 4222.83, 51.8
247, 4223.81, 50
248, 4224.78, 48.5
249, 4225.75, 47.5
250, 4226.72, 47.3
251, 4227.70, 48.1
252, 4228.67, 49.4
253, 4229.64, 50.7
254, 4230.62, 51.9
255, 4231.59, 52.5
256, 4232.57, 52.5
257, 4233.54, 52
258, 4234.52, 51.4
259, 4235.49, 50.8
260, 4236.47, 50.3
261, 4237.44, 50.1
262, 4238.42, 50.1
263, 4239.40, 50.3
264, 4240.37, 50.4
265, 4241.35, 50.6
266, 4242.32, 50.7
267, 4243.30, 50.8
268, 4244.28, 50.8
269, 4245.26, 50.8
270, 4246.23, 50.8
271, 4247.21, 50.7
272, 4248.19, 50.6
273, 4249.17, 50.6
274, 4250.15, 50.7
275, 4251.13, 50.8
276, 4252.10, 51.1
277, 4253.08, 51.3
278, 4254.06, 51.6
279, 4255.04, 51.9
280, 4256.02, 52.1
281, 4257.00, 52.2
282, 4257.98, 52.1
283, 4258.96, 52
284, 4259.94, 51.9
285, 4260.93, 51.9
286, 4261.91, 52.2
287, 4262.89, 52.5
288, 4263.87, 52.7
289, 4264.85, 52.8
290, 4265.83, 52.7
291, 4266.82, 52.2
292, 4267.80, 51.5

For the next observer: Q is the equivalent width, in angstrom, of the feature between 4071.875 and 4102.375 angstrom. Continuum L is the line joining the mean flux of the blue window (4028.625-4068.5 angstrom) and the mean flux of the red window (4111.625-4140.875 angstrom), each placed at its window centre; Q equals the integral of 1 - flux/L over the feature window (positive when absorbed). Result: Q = 1.3 angstrom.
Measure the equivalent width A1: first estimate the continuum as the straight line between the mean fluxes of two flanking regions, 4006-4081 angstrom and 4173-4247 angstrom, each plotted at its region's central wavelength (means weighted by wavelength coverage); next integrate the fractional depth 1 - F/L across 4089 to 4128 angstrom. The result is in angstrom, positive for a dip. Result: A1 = 0.6 angstrom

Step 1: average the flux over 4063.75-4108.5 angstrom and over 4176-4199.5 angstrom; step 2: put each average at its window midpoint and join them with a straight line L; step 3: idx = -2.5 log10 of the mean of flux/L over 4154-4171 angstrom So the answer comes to -0.063 mag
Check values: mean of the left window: 50.9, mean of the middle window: 56.1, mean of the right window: 53.7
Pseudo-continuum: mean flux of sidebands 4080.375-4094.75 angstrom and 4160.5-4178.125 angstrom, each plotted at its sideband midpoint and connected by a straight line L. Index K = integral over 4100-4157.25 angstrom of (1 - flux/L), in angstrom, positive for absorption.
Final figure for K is 0.9 angstrom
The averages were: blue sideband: 53.8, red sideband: 54.5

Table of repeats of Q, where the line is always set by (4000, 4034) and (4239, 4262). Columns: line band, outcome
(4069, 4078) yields 0.1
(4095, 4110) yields 1.4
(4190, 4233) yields -1.3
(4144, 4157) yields -0.8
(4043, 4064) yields 0.1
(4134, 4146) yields -0.6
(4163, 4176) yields -0.6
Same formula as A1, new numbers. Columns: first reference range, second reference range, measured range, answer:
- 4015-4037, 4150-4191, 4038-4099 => 1.2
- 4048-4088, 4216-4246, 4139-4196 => -3.2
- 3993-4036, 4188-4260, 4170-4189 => -0.3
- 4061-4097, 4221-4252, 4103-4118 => 0.1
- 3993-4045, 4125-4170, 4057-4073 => 0.5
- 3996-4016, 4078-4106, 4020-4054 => -1.3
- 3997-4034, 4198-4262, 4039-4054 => -0.3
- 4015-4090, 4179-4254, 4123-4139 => -0.5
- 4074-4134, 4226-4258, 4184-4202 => -0.8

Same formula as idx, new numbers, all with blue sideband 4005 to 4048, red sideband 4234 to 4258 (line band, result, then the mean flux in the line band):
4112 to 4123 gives -0.07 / 55.8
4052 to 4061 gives 0.01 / 52.3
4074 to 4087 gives 0.02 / 51.9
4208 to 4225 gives -0.06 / 54.3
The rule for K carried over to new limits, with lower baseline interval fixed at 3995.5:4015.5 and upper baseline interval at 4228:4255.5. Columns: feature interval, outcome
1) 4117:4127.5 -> -0.77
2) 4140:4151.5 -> -0.80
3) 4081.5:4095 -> -0.65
